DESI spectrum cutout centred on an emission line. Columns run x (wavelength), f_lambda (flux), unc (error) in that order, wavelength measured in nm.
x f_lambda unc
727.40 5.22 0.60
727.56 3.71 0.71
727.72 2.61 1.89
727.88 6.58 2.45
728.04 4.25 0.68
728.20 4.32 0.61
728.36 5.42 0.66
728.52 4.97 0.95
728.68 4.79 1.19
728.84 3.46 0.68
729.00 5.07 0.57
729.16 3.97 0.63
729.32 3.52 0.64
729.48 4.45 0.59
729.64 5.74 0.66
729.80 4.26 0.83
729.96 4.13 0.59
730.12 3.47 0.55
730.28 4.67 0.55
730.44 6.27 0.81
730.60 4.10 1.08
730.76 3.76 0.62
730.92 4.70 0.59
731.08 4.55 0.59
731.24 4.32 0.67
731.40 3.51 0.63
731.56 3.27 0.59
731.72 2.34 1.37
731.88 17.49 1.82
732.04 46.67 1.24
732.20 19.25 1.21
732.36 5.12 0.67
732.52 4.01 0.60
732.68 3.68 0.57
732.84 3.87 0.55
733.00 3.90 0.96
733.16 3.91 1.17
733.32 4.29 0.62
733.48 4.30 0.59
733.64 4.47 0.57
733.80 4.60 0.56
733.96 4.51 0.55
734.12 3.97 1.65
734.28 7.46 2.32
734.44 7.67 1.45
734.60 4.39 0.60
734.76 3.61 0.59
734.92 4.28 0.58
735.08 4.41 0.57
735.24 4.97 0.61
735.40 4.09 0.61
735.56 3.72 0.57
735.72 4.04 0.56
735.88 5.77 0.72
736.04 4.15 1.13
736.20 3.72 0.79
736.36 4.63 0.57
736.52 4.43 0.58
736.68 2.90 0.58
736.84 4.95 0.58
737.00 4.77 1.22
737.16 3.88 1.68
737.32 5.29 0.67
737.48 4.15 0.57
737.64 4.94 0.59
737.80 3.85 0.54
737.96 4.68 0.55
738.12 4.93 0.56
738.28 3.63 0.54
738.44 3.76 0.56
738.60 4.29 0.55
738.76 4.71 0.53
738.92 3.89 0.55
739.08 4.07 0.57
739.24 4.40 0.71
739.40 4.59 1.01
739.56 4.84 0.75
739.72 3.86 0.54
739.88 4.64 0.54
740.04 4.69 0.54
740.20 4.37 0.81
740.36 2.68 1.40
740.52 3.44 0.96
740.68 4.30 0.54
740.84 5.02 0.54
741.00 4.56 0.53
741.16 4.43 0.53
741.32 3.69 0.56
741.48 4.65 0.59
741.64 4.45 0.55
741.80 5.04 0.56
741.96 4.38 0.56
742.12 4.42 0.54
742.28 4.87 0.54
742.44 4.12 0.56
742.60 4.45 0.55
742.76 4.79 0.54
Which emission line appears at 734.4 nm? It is [N II] 6583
